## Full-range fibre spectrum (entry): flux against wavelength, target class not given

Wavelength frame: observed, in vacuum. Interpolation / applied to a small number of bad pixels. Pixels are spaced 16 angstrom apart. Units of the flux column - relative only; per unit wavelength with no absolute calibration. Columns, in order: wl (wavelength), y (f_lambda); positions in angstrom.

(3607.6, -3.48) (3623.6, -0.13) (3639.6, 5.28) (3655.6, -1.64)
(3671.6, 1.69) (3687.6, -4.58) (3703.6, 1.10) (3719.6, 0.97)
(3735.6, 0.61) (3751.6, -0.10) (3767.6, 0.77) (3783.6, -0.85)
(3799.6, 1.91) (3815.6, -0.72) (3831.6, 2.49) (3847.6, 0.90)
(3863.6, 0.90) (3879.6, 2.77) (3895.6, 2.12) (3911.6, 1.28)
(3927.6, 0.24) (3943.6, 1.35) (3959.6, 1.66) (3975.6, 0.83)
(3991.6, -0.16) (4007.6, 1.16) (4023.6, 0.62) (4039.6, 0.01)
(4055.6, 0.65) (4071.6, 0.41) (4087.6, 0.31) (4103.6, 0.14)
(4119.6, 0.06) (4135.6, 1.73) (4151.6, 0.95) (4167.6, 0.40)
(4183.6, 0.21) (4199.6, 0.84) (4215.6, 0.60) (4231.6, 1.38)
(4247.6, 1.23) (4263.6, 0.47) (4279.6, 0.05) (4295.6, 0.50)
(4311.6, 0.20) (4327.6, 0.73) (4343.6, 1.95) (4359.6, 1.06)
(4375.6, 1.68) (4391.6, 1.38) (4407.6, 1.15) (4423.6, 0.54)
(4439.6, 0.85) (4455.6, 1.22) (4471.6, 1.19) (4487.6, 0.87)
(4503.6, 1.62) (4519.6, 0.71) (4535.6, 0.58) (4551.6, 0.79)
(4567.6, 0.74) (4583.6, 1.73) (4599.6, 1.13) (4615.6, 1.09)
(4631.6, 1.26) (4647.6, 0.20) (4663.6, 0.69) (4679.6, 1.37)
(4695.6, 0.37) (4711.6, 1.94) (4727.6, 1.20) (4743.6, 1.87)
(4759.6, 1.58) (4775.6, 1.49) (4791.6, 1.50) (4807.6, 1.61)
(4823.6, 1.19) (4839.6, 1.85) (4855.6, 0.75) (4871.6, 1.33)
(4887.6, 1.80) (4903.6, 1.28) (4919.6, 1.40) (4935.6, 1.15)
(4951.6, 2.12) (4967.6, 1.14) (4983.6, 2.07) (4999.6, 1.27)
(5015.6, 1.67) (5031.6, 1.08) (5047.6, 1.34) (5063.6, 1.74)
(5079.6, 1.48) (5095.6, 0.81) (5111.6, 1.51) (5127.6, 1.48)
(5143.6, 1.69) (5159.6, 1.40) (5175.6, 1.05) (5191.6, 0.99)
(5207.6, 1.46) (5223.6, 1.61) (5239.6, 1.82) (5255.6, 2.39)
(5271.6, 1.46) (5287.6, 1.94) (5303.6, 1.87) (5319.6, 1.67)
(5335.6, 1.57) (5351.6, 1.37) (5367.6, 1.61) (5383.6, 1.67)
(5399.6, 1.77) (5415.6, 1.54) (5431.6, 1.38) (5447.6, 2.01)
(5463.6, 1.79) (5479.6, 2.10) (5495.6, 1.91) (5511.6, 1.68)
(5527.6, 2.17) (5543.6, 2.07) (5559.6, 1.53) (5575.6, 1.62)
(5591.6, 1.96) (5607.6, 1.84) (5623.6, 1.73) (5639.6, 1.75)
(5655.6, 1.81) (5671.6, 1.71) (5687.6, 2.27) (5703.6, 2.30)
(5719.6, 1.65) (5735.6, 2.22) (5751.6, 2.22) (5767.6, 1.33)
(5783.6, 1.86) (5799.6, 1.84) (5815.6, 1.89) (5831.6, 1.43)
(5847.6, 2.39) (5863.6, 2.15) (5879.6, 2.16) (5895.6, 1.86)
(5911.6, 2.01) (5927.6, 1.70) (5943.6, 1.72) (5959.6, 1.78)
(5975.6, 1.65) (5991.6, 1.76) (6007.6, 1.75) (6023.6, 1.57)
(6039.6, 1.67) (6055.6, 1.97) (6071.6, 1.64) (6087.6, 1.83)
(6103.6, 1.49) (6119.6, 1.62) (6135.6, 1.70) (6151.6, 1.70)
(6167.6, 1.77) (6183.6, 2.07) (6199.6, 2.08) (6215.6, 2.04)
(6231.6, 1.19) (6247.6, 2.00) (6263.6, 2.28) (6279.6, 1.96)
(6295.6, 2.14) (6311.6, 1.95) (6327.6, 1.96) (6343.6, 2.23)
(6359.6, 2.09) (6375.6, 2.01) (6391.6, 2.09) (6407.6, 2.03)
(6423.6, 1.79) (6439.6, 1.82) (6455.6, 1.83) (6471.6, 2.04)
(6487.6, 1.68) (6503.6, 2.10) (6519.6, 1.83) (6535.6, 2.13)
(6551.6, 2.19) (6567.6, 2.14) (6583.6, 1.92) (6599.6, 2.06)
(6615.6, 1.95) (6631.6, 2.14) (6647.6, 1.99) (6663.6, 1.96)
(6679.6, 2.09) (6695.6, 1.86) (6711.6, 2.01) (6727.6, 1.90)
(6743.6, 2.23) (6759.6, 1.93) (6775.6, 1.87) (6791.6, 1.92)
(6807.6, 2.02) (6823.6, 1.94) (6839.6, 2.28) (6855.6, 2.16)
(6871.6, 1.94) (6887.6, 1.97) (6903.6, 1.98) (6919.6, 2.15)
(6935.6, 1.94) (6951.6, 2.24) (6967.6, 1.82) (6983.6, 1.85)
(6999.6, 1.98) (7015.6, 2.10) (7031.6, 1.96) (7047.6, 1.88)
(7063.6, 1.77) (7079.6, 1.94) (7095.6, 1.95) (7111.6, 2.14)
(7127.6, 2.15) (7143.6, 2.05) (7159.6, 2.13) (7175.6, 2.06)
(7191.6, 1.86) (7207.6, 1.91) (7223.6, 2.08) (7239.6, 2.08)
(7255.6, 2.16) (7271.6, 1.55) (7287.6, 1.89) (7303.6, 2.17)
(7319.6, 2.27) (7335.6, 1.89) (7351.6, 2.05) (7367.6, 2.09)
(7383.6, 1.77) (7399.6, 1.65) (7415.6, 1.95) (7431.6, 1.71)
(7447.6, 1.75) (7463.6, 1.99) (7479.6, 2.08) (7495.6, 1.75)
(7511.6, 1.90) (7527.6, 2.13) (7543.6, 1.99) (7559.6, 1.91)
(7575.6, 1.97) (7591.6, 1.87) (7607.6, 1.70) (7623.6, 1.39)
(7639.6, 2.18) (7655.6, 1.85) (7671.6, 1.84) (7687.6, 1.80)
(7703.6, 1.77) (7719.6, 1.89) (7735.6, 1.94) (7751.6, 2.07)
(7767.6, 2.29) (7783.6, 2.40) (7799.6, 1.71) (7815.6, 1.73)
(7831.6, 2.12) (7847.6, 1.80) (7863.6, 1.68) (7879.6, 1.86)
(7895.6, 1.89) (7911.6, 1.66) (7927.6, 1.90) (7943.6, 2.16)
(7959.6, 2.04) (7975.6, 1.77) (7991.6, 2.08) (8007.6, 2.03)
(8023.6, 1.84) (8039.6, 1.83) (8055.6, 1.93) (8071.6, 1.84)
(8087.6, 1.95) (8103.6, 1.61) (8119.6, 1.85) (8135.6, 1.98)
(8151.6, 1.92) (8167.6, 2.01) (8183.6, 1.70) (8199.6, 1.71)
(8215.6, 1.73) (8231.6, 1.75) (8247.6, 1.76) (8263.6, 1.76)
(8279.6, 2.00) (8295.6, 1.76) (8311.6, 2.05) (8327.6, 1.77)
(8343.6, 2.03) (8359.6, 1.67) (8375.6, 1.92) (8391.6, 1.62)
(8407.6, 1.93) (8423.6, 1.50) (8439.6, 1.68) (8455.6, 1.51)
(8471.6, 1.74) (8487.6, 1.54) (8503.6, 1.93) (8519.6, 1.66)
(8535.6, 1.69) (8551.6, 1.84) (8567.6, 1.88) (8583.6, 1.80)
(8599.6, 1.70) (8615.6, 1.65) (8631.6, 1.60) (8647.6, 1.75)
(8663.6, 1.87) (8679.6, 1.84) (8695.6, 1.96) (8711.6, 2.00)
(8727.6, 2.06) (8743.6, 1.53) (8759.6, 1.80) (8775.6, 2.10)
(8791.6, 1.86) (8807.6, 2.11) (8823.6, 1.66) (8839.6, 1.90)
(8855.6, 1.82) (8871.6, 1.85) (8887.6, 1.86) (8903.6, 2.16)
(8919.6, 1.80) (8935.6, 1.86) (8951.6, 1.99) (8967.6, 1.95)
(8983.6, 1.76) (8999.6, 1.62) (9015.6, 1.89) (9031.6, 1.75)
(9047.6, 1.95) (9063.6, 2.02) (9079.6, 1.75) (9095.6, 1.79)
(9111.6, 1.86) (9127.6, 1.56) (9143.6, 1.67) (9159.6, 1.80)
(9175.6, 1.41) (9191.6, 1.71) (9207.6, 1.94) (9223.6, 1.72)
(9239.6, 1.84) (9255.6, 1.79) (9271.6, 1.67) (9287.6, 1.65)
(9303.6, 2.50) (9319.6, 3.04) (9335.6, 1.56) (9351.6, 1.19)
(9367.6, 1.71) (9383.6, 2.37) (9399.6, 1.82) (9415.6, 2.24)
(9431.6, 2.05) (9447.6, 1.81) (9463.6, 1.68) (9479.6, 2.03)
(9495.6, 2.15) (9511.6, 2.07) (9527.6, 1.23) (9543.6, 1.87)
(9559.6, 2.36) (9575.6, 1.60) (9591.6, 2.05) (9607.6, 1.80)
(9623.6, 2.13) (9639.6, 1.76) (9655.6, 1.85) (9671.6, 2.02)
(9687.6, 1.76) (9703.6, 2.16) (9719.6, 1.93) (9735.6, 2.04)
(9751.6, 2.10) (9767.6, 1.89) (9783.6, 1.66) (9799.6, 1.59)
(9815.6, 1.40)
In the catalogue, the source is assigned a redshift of 0.18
